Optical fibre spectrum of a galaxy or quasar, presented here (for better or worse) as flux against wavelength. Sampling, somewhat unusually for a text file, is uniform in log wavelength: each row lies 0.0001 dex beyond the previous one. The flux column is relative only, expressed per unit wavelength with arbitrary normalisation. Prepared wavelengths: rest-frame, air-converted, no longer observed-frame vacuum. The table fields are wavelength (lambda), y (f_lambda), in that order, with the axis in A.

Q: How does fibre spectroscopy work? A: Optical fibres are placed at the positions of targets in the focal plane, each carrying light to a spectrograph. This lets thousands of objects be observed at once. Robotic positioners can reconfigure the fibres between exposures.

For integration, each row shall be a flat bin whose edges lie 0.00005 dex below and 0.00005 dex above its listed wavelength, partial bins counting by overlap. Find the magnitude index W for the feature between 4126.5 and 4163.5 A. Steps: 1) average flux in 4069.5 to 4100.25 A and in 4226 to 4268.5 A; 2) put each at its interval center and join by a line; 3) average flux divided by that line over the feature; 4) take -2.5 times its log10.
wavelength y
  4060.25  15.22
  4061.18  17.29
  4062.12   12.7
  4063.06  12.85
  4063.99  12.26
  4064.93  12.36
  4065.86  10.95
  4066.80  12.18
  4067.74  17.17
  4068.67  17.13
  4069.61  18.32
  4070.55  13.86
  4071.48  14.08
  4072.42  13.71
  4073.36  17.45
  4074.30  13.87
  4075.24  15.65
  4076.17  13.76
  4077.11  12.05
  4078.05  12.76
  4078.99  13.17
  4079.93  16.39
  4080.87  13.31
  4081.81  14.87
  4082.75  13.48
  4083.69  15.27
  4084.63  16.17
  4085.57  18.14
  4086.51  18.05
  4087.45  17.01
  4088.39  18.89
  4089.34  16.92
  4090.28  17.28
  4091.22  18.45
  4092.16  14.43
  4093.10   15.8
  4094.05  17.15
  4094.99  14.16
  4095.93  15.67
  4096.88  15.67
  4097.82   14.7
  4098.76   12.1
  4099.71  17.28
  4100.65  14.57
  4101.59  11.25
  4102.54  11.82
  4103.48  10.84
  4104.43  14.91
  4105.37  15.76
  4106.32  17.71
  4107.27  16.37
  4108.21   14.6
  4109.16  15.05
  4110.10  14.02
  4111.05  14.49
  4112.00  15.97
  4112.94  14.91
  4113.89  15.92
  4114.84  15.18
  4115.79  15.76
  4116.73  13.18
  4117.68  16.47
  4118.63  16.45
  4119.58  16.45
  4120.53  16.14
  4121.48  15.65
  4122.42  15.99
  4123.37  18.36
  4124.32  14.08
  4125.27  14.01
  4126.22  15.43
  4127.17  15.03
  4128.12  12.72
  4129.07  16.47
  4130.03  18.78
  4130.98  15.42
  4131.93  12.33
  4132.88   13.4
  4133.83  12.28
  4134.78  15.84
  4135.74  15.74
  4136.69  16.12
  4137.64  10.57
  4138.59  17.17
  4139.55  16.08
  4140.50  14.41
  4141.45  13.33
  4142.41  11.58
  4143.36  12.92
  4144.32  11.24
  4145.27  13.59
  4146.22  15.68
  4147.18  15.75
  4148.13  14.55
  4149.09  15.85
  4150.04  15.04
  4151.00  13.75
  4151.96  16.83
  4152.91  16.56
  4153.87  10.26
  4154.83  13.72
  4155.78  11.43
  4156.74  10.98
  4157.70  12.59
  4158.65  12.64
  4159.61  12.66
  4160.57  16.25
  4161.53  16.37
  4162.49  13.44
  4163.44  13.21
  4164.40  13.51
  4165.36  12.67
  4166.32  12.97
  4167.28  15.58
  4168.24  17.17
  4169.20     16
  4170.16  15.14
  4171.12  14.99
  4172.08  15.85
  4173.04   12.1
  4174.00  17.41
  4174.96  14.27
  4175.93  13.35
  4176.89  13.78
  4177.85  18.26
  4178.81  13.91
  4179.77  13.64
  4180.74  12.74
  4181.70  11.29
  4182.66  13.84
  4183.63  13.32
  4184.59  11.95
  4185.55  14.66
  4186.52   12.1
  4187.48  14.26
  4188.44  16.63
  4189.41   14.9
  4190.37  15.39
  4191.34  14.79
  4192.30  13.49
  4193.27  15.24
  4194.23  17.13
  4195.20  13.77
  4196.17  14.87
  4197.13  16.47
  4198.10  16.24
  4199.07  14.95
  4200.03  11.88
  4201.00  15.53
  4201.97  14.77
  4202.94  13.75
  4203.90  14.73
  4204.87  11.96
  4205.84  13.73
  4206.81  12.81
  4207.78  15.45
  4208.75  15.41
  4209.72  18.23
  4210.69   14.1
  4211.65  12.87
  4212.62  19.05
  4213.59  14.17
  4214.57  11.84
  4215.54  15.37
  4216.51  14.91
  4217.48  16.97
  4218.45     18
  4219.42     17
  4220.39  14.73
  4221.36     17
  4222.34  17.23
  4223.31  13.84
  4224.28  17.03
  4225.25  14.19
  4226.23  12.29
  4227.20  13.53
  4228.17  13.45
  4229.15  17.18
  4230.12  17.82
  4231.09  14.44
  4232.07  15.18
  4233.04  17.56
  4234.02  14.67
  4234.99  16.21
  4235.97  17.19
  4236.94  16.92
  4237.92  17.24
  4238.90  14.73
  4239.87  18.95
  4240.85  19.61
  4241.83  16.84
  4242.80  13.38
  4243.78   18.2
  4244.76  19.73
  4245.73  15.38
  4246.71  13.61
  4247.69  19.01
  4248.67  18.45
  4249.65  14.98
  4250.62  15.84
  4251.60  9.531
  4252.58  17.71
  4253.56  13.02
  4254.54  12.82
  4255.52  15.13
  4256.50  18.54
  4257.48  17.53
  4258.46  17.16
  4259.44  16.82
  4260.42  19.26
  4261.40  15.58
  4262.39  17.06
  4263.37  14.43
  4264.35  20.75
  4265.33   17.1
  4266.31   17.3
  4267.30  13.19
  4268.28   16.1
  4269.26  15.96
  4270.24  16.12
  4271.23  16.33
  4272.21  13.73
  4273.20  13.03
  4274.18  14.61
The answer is 0.11 mag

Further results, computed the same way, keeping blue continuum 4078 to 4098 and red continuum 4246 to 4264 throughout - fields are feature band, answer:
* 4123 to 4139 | 0.071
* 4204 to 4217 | 0.094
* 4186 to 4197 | 0.077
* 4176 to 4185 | 0.168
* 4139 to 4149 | 0.138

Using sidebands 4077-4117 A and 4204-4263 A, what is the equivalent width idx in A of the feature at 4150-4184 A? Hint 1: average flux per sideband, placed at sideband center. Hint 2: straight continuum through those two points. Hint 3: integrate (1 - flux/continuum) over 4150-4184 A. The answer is 3.1 A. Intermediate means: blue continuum 15.2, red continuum 15.8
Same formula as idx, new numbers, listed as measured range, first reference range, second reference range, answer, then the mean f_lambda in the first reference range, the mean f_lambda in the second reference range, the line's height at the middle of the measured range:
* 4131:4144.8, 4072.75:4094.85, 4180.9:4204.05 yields 1.08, 15.6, 14.4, 15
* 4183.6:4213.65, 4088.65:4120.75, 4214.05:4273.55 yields 2.04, 15.2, 16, 15.7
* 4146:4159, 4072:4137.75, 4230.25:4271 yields 1.33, 15.2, 16.3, 15.5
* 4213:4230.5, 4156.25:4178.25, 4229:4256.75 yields 0.34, 14.4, 16.2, 15.7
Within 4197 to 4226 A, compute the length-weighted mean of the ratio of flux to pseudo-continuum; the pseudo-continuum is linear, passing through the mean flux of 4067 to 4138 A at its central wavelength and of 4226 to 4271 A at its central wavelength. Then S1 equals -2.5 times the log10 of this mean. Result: 0.06 mag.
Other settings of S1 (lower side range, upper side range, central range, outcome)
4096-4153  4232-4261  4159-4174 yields 0.055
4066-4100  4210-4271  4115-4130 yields -0.001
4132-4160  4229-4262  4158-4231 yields 0.026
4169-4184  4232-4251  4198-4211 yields 0.064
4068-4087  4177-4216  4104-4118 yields -0.030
